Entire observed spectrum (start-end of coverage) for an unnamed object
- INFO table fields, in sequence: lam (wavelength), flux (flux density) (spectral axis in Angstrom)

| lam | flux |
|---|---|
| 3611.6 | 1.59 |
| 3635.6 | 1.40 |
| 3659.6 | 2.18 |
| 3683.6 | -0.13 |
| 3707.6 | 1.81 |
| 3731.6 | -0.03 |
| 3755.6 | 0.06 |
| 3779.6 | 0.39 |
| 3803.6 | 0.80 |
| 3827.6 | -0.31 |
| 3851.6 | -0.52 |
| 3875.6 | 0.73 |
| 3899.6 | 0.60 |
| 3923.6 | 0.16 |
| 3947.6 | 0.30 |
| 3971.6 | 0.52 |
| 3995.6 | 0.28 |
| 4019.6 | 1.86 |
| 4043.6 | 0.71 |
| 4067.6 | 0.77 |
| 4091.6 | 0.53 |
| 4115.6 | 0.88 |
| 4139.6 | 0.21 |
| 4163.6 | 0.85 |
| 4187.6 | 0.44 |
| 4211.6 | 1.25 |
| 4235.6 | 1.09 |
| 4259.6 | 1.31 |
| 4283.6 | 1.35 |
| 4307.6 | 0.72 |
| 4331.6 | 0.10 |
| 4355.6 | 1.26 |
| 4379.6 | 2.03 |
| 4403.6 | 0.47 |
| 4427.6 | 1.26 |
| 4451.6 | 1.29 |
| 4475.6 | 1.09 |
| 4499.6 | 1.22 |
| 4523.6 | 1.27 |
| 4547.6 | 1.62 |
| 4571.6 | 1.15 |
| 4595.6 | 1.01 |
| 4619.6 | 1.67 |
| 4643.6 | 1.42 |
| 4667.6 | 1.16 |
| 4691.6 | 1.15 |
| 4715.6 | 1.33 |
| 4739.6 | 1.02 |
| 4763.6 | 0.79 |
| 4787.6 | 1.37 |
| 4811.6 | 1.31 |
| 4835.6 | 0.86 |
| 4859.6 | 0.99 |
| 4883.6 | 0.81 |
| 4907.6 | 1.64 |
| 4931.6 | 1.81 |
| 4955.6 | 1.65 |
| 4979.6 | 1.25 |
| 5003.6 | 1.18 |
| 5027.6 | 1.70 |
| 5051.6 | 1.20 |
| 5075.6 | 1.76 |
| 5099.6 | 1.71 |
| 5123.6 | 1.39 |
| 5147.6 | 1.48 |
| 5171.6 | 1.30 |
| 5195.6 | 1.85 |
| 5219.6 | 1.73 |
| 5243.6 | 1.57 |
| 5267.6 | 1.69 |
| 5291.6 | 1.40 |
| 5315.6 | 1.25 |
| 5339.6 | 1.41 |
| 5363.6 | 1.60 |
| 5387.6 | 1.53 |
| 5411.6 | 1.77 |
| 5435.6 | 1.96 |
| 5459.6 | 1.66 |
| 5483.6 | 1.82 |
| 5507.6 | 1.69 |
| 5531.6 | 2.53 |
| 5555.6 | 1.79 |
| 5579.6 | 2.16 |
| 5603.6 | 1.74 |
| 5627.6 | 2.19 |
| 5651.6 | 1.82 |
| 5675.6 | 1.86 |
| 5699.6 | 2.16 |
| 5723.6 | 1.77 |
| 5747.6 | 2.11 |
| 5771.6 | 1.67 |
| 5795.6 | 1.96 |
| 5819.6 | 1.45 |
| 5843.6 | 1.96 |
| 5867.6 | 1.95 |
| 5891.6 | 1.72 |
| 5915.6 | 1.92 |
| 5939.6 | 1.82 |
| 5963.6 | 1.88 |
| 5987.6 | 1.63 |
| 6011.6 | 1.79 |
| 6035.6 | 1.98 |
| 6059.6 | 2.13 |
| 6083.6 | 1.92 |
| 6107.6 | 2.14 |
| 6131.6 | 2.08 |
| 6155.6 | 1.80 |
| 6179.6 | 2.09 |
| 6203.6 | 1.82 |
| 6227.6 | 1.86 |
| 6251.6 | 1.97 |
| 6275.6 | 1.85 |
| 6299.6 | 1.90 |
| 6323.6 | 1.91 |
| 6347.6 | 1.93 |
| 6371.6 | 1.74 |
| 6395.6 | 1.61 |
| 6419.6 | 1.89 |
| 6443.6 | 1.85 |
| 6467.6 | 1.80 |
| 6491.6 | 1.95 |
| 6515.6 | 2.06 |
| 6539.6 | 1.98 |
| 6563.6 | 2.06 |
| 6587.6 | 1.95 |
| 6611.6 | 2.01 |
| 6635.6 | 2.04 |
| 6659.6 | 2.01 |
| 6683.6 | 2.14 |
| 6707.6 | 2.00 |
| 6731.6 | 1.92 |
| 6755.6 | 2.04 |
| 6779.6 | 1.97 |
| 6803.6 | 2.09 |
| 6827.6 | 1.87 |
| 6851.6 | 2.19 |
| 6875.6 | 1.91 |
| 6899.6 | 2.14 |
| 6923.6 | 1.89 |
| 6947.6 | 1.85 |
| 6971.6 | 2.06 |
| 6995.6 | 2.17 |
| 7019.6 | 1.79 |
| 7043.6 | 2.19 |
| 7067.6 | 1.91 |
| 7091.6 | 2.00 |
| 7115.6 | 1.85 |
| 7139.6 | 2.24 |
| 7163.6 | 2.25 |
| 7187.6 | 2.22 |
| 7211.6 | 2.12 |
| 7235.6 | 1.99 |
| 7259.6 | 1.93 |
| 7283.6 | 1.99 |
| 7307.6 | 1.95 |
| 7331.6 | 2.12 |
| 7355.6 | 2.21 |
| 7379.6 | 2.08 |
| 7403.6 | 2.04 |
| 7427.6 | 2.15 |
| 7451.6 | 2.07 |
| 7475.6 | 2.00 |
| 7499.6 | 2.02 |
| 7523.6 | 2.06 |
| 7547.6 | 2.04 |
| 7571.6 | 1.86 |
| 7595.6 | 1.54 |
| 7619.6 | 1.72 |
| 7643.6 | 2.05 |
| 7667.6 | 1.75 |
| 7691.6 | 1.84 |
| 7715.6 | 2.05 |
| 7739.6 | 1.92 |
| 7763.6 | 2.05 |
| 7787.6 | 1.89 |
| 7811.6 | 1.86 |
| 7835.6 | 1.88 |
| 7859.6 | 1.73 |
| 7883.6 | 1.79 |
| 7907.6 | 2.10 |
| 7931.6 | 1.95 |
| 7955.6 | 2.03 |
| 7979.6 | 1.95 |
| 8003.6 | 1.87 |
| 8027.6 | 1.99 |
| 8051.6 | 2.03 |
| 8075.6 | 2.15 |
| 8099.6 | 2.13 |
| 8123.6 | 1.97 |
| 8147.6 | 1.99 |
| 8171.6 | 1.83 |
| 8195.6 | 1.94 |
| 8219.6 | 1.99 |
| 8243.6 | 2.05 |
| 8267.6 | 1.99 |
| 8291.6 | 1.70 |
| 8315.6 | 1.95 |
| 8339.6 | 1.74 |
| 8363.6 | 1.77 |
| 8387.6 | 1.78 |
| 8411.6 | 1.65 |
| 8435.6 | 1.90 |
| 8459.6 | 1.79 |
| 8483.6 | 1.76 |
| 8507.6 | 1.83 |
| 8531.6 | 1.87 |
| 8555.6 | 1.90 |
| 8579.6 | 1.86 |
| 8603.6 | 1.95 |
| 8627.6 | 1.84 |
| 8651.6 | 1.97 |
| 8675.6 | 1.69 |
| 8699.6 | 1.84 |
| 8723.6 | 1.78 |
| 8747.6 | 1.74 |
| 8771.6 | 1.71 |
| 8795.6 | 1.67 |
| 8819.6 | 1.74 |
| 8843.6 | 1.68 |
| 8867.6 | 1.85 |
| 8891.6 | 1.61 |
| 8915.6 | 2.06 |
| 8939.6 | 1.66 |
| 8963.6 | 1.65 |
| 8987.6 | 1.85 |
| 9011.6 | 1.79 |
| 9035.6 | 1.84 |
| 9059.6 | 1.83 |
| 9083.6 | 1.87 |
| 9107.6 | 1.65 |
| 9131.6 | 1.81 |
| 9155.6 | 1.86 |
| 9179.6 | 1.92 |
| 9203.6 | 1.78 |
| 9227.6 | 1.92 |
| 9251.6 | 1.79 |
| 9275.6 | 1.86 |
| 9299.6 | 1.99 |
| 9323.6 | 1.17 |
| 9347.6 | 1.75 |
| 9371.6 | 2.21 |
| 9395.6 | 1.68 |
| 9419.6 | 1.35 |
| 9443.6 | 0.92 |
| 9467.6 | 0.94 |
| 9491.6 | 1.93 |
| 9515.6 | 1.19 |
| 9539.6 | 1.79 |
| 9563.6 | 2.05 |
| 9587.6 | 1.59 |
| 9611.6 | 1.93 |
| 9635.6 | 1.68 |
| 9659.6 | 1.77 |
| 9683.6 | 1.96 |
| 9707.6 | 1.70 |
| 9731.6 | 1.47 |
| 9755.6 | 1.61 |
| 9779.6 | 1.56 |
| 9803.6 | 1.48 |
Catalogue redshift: 0.23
